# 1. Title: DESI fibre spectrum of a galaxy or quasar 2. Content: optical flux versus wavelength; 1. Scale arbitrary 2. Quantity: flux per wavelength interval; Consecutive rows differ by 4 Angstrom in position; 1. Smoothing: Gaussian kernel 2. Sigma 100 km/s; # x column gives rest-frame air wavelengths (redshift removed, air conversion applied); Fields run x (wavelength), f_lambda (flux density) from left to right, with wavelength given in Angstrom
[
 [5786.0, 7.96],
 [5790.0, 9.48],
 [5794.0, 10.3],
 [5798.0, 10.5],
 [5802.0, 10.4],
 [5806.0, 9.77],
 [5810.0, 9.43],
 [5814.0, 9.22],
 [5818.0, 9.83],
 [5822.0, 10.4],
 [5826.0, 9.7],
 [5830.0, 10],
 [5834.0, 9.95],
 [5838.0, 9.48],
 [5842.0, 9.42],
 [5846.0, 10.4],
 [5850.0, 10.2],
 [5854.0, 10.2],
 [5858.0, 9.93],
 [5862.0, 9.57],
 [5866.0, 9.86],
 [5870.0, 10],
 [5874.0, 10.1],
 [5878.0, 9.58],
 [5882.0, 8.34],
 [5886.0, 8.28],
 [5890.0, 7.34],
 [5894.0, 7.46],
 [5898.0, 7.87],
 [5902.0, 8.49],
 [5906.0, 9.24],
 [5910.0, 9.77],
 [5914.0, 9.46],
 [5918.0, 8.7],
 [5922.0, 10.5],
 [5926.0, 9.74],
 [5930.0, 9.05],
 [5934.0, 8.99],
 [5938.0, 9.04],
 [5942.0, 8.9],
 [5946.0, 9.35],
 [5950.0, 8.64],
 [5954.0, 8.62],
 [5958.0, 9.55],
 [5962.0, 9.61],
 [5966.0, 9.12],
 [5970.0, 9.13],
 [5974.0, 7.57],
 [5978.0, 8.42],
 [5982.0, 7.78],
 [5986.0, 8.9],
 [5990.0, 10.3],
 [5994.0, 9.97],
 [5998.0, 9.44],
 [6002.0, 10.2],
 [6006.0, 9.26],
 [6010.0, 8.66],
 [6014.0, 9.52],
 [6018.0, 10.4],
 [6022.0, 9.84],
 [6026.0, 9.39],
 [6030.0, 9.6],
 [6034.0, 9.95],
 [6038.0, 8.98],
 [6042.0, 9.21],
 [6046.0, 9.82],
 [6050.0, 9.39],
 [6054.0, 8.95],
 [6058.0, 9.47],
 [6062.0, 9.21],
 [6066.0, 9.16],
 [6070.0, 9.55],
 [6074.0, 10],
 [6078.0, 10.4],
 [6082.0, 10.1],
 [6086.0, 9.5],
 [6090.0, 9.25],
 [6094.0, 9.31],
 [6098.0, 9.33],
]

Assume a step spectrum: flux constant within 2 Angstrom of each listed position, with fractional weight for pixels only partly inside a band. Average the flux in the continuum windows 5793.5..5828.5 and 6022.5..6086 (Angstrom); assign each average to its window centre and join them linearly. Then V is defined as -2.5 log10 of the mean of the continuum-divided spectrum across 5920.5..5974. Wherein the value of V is 0.063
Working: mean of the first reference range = 9.94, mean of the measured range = 9.17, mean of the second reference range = 9.55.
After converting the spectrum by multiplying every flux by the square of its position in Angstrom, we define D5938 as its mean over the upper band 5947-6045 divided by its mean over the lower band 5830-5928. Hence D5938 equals 1.0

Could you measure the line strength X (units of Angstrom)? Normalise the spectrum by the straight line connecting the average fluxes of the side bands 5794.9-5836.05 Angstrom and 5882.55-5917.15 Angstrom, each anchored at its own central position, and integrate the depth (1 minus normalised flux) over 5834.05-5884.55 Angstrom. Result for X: -3.12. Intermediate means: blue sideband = 9.93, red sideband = 8.49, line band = 9.75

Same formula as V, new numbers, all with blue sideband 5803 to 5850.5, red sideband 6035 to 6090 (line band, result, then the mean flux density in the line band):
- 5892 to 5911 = 0.15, 8.5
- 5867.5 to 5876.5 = -0.03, 10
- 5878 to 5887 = 0.14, 8.6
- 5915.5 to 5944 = 0.05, 9.28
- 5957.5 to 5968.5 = 0.03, 9.4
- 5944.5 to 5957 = 0.09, 8.91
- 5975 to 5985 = 0.18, 8.13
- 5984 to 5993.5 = -0.01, 9.66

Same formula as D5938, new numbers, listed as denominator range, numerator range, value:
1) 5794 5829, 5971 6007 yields 0.97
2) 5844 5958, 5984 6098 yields 1.09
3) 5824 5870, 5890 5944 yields 0.93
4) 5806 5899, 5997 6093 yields 1.08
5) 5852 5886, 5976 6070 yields 1.03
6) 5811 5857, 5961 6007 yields 0.97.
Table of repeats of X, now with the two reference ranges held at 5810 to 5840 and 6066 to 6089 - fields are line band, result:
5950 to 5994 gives 3.9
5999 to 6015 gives 0.7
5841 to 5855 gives -0.4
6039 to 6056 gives 0.8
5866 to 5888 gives 1.1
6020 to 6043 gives 0.7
